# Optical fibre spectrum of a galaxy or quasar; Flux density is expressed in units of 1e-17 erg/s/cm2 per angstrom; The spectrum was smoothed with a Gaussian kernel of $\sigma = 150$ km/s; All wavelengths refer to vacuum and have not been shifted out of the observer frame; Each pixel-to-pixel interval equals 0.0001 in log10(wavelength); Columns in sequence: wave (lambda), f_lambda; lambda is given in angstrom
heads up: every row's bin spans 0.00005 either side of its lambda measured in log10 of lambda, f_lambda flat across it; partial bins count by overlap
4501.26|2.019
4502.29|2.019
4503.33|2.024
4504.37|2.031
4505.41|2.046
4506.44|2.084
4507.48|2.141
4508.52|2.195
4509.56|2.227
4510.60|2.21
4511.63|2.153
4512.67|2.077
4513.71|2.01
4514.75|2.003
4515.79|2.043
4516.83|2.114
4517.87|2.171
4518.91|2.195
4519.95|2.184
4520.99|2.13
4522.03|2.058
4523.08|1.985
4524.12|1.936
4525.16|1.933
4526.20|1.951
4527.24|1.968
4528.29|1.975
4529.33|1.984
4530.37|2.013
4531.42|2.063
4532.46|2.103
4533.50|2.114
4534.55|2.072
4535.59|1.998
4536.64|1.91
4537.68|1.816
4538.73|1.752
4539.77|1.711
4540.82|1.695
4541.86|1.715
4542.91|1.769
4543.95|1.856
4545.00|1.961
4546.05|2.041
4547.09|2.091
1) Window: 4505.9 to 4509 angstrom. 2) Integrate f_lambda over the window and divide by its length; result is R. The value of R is 2.14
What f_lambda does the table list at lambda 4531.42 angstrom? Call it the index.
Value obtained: 2.063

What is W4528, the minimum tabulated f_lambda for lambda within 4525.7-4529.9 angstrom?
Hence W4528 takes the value 1.951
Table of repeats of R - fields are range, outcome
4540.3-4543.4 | 1.73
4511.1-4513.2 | 2.12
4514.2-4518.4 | 2.08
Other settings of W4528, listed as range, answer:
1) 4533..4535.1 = 2.072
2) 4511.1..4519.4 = 2.003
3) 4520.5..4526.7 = 1.933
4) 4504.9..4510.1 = 2.046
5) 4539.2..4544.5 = 1.695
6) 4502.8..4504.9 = 2.024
